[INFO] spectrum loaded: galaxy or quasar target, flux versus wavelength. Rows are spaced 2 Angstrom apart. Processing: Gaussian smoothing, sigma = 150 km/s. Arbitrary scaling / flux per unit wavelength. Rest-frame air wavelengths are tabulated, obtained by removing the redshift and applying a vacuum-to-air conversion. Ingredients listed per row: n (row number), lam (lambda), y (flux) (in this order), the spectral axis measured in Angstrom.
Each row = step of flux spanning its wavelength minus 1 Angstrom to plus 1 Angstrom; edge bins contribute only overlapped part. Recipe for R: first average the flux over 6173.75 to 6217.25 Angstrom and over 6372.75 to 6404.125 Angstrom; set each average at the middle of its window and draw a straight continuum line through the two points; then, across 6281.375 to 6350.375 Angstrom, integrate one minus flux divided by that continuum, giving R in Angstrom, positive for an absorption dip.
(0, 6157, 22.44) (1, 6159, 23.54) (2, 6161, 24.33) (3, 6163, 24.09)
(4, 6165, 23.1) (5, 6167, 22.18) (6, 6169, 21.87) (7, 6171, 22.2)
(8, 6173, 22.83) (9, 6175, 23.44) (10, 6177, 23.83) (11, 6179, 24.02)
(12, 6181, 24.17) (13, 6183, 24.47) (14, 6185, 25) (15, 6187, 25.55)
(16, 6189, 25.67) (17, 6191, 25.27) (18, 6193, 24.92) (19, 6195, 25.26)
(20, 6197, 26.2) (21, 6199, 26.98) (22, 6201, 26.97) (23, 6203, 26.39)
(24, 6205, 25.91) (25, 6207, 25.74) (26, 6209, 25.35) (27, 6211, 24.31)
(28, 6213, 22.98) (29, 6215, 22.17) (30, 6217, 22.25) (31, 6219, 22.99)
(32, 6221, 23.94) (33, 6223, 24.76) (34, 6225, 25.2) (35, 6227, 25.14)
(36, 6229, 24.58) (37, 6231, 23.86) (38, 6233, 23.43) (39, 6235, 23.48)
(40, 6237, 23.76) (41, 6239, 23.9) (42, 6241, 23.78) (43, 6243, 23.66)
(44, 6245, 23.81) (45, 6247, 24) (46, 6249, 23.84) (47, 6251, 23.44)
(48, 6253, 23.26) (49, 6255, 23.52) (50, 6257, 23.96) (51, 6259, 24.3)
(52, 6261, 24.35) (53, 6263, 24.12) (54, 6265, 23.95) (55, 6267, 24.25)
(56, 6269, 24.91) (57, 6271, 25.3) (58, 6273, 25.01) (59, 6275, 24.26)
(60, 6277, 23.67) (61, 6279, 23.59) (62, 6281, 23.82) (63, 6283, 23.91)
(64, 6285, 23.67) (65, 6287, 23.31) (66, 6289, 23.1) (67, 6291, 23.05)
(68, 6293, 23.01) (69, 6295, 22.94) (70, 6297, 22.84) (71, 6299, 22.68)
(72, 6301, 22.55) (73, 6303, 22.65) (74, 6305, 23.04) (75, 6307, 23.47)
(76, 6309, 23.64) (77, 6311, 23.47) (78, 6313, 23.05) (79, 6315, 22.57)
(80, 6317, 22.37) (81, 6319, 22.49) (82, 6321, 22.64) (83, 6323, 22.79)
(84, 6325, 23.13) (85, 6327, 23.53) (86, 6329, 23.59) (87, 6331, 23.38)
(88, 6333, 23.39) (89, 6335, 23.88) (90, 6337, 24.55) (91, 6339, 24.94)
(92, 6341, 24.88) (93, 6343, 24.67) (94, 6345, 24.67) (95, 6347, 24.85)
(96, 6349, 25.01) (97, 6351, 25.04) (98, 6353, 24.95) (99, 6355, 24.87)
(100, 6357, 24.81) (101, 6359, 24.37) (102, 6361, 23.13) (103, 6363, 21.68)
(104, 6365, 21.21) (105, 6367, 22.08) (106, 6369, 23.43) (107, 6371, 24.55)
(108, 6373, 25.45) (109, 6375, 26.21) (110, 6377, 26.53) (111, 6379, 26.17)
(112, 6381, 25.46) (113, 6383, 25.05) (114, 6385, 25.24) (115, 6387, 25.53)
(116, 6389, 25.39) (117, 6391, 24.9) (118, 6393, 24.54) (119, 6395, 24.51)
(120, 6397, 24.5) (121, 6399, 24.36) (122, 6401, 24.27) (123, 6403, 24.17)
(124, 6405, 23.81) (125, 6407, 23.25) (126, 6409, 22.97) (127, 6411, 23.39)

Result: 4.32 Angstrom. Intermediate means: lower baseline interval 24.9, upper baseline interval 25.1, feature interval 23.5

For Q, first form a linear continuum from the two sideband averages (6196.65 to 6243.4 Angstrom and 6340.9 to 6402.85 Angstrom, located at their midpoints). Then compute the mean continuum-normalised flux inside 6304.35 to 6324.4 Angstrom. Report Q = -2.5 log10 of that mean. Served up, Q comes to 0.07 mag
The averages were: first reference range 24.5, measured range 23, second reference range 24.6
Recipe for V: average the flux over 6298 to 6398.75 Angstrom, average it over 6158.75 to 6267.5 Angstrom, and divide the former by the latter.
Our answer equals 1.0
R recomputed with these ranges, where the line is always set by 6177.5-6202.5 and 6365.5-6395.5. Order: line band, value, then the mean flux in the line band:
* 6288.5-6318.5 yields 2.58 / 23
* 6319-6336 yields 1.23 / 23.2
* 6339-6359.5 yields 0.15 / 24.8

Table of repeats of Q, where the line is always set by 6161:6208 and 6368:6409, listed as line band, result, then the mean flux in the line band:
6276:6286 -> 0.044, 23.7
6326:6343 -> 0.031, 24.1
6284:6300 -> 0.075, 23.1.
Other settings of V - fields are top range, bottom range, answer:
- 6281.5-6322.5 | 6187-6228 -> 0.92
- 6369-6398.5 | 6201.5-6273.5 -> 1.04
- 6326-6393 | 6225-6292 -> 1.02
